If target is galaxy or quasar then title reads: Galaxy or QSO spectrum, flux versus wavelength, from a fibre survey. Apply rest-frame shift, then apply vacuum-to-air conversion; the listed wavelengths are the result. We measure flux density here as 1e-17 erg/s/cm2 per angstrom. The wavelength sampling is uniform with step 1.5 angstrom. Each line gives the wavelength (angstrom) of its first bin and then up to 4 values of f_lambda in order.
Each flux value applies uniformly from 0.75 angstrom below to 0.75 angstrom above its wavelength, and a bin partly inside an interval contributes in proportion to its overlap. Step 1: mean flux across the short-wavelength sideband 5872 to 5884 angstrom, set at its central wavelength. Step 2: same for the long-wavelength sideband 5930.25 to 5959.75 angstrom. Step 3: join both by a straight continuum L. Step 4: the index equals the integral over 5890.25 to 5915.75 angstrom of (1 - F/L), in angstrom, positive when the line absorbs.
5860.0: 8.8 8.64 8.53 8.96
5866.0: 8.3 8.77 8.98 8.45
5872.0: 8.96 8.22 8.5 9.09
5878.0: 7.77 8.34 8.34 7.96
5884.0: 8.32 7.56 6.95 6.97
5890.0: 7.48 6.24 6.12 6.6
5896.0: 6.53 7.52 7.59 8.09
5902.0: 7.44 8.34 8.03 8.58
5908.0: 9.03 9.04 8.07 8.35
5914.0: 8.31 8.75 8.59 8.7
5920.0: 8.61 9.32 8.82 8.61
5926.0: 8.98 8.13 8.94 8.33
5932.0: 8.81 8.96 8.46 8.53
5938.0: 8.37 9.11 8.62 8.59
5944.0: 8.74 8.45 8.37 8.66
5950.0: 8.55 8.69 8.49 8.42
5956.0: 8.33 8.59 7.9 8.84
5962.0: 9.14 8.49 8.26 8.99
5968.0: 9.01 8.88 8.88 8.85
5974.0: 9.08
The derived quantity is 2.0 angstrom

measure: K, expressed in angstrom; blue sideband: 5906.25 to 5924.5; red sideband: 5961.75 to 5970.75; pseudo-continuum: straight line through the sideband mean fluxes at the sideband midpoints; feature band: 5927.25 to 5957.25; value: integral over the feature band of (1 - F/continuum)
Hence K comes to 0.5 angstrom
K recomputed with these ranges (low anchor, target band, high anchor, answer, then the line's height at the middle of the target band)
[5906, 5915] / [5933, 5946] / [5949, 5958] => -0.2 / 8.53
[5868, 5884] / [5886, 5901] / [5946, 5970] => 2.6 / 8.49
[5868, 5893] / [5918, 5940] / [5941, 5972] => -0.9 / 8.38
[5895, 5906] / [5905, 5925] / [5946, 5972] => -1.9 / 7.89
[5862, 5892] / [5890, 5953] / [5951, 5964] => 0.6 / 8.37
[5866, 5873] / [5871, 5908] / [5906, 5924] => 4.0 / 8.7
